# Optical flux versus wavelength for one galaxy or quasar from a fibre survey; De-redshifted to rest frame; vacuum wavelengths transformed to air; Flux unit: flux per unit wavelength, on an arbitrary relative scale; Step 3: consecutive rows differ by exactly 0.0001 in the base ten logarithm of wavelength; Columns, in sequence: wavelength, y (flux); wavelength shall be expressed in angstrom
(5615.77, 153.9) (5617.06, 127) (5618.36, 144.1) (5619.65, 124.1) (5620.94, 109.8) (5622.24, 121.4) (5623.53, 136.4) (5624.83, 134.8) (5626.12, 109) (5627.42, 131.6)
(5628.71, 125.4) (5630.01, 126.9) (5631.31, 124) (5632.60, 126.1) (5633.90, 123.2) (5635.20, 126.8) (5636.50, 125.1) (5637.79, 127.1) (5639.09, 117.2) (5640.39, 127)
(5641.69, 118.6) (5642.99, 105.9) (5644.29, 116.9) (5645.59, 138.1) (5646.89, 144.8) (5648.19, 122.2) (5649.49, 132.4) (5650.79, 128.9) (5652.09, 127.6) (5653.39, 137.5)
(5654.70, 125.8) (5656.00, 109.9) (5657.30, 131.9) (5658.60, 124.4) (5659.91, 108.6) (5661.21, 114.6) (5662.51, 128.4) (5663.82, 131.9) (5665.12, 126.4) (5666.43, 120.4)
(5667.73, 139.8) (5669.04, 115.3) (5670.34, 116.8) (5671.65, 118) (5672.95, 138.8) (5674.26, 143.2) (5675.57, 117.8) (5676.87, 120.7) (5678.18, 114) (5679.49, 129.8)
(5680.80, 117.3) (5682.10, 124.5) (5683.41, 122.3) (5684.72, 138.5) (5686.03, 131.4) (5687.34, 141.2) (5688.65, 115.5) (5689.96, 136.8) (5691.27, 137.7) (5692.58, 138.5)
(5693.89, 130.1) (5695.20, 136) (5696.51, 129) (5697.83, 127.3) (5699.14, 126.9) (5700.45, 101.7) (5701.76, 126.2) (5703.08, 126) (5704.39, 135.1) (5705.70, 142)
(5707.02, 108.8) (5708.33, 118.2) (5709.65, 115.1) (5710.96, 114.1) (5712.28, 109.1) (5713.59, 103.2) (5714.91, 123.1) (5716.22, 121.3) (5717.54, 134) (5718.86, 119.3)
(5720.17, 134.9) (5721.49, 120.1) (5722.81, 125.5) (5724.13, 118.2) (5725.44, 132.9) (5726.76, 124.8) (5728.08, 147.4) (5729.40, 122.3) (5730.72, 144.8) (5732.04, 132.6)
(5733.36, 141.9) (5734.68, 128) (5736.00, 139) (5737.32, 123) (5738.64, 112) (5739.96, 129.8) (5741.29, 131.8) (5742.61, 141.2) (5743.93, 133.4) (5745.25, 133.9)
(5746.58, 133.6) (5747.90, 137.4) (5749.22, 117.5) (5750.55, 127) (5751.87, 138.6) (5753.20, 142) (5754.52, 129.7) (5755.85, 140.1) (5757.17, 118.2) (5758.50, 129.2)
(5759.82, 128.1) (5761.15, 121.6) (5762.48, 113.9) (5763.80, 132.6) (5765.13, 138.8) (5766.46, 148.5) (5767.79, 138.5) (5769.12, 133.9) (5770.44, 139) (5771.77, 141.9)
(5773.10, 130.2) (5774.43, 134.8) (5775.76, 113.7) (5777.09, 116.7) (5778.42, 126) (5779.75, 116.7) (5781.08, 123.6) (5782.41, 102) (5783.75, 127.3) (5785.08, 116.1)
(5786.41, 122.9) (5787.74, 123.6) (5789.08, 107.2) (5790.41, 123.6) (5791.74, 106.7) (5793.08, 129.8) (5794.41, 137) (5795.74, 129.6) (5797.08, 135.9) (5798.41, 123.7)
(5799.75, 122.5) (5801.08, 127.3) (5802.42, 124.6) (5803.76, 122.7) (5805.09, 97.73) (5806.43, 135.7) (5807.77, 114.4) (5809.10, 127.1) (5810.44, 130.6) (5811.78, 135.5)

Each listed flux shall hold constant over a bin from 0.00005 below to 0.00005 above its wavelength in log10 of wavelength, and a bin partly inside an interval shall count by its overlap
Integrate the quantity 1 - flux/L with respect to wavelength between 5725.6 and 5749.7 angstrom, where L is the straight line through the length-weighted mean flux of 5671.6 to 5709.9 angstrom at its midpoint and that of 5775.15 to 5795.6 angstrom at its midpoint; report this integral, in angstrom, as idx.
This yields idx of -1.7 angstrom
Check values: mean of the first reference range 127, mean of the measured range 132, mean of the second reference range 120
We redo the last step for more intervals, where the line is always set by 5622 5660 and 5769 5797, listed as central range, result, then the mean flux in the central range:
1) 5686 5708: -0.7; 129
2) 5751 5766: -0.7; 130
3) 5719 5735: -0.8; 131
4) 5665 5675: -0.2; 127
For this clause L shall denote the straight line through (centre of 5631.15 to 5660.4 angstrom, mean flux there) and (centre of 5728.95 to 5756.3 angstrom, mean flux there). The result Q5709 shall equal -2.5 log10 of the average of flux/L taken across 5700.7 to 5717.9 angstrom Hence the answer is 0.08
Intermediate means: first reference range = 125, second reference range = 132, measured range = 121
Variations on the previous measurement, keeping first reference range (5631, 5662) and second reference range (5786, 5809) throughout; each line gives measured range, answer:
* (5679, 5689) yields -0.03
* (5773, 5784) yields 0.02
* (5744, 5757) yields -0.08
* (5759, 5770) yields -0.08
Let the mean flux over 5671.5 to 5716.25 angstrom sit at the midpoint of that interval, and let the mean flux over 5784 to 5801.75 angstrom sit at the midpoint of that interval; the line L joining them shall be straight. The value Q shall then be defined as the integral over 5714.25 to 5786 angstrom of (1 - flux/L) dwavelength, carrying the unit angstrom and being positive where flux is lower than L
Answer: -2.7 angstrom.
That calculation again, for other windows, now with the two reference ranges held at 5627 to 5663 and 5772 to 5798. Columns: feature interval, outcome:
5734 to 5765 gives -1.7 angstrom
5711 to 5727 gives 0.2 angstrom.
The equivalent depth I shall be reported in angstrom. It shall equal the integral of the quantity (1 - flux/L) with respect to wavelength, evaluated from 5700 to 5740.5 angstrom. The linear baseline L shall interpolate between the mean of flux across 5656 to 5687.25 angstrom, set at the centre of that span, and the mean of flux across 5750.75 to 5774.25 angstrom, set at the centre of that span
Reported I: 1.34 angstrom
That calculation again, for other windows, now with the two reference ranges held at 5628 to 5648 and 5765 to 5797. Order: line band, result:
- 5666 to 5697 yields -0.7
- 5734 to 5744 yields -0.3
